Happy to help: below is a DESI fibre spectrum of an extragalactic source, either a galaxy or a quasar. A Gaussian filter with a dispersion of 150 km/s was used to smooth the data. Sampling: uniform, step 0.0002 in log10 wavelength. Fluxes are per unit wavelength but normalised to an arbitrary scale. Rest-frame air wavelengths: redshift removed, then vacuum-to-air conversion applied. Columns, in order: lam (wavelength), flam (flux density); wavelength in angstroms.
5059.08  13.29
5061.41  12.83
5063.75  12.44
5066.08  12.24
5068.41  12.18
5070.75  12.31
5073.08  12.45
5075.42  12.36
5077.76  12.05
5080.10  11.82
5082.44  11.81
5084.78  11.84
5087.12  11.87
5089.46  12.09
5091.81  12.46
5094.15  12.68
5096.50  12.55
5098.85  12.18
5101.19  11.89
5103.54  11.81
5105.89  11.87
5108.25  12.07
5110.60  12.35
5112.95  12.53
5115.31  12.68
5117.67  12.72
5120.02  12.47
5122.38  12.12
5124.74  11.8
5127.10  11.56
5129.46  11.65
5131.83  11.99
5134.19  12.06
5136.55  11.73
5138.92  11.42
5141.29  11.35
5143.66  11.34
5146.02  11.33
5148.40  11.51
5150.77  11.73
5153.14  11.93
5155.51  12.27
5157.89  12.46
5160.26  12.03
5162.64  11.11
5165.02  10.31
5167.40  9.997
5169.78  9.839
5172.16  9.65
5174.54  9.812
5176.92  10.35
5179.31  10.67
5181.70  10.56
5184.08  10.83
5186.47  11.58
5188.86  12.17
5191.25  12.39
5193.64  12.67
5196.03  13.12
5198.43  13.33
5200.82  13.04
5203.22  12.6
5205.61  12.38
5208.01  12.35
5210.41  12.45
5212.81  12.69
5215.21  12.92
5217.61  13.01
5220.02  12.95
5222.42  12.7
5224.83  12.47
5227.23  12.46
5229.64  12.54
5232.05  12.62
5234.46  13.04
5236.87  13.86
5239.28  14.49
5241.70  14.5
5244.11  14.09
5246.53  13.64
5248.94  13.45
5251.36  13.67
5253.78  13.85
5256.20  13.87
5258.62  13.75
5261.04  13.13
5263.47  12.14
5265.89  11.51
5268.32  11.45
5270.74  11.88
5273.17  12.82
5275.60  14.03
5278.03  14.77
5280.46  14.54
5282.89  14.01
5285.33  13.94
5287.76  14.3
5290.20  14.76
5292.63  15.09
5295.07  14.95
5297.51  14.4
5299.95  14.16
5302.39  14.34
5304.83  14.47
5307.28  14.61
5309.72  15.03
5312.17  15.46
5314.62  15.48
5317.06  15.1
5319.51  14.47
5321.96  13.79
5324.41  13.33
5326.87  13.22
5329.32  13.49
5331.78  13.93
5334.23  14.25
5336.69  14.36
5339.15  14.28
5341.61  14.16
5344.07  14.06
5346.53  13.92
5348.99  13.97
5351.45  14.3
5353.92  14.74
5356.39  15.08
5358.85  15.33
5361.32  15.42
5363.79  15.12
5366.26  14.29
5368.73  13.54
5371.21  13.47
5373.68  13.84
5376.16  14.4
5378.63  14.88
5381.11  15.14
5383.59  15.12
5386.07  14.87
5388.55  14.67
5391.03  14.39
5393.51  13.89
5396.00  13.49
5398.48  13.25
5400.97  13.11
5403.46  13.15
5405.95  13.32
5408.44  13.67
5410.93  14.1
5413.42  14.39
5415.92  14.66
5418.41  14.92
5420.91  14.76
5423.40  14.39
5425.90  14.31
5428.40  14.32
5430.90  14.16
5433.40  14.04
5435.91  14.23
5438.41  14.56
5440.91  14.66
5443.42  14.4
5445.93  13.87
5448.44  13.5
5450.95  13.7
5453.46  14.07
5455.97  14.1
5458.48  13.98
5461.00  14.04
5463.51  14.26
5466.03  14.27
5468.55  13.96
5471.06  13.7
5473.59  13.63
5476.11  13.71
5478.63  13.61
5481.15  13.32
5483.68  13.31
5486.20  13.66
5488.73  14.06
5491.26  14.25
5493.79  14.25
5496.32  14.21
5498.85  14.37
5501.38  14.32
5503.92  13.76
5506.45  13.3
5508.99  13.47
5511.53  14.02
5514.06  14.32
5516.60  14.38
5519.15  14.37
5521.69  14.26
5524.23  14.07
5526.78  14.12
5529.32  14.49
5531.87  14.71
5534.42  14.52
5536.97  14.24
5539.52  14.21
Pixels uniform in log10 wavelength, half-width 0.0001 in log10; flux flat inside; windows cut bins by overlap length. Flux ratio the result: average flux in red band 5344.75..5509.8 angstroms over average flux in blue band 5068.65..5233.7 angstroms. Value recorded 1.18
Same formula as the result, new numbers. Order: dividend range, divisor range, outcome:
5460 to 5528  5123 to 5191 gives 1.24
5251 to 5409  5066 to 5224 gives 1.18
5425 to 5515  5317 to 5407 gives 0.99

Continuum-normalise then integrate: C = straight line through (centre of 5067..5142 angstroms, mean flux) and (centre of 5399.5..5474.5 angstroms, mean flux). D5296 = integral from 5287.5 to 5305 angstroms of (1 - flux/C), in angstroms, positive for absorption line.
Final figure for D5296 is -1.8 angstroms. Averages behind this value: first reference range 12.1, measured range 14.6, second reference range 14.1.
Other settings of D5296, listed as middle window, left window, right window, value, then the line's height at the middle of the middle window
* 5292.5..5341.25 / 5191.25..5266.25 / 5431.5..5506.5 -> -3.56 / 13.4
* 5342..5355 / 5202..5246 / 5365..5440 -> -0.34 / 13.8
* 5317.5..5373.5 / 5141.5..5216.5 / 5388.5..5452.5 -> -3.77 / 13.3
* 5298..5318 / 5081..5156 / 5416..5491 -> -2.51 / 13.2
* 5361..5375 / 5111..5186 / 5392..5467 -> -0.76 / 13.5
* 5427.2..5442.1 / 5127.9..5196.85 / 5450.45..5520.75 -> -0.87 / 13.5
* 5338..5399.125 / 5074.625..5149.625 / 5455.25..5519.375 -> -4.92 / 13.3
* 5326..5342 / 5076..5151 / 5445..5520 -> -1.00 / 13.1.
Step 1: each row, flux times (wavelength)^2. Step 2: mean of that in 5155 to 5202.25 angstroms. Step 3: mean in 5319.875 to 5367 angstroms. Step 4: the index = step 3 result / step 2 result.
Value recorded 1.33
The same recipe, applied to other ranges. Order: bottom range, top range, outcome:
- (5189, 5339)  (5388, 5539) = 1.11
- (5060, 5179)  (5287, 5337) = 1.32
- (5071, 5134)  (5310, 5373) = 1.29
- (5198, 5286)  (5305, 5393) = 1.14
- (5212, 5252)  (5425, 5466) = 1.16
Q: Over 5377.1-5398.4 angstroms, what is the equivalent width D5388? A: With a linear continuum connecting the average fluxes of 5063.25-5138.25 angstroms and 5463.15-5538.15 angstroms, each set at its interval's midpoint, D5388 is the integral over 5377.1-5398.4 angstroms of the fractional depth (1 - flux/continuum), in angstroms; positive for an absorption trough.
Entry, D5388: -1.56 angstroms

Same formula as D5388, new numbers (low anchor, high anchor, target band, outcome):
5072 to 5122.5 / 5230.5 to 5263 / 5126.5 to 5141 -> 1.0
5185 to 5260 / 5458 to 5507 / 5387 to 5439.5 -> -1.6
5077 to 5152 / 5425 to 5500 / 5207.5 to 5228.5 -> -0.2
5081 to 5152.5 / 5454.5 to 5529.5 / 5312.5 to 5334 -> -1.8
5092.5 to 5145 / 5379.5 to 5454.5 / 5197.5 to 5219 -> -0.1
